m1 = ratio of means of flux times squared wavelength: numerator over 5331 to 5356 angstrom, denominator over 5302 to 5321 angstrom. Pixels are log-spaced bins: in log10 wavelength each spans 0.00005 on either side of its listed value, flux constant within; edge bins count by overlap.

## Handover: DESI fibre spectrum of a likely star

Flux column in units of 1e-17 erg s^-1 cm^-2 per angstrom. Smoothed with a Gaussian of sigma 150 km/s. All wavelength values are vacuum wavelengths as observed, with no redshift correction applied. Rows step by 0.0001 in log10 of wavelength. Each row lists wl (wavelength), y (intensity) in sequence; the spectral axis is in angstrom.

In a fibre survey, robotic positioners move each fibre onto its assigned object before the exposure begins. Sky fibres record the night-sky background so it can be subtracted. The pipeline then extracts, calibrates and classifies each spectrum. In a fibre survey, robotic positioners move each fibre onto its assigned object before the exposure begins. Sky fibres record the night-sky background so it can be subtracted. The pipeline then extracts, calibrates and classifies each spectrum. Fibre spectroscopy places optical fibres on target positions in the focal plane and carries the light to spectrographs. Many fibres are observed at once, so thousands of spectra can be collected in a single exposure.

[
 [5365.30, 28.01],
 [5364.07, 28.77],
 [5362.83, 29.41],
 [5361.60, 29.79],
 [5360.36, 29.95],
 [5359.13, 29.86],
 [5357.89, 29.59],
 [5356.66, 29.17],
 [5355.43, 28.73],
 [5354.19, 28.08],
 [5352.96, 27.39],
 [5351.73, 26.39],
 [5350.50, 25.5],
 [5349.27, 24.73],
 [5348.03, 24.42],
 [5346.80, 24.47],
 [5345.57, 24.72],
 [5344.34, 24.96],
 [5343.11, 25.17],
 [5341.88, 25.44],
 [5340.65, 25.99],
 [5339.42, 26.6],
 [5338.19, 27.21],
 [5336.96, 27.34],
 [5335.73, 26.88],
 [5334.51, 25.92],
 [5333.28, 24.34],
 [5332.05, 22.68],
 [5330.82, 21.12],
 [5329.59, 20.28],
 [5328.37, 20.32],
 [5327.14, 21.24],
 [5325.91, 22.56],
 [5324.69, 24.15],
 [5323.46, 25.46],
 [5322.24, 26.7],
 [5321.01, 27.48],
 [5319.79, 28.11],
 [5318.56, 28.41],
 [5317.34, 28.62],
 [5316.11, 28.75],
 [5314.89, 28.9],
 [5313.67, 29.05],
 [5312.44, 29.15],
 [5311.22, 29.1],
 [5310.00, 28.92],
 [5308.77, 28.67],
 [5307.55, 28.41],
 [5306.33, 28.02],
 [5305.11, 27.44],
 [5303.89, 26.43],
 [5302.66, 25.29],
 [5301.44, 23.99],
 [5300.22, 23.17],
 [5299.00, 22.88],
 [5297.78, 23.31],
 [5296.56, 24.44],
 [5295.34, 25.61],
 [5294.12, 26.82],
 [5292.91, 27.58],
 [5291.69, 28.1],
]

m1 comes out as 0.93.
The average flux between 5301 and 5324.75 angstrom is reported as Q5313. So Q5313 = 27.7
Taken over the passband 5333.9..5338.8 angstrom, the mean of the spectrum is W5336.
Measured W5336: 26.9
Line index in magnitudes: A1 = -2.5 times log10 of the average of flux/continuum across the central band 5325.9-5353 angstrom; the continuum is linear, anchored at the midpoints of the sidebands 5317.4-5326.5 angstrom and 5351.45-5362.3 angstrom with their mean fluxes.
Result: 0.13 mag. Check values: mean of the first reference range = 26.3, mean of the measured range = 24.6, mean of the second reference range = 28.9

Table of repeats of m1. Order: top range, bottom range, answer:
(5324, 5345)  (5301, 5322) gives 0.88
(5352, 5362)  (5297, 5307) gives 1.18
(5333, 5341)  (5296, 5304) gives 1.11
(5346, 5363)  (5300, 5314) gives 1.03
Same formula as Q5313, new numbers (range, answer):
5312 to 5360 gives 26.1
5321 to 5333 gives 23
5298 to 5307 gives 25.2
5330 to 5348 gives 25.1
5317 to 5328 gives 25.7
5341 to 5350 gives 24.9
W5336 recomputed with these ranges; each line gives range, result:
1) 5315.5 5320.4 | 28.5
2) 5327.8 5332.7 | 21.1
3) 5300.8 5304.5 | 25.2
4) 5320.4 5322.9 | 27.1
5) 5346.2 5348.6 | 24.5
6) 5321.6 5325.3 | 25.4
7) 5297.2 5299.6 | 23.1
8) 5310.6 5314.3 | 29.1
